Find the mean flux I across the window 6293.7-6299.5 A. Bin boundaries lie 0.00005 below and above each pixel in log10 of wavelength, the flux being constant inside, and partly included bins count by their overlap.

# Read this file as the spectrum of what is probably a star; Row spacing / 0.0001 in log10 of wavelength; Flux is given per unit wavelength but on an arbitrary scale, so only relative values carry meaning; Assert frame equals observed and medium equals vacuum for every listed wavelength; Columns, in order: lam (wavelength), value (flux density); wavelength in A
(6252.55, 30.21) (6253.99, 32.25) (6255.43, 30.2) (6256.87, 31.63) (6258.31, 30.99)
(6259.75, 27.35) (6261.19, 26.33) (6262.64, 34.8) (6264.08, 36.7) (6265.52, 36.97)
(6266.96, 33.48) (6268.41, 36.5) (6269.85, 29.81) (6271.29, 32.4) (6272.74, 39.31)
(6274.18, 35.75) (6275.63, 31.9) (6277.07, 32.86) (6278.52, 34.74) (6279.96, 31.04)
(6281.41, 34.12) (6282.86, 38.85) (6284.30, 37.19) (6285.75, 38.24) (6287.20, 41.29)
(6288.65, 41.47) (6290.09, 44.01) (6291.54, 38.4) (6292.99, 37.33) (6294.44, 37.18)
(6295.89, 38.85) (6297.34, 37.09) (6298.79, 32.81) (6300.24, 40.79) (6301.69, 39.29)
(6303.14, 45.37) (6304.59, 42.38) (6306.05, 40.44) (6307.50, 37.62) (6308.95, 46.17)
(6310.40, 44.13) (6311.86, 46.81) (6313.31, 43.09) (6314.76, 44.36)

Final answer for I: 36.5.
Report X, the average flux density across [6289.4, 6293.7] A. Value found 39.9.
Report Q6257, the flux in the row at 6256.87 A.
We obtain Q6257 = 31.63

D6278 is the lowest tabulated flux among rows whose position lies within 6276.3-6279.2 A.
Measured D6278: 32.86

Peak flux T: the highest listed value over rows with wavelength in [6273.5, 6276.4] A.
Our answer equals 35.75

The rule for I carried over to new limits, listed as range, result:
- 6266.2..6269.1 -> 35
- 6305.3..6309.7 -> 41.4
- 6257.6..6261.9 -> 28.2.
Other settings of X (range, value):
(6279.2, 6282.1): 32.6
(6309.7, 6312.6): 45.4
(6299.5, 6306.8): 41.6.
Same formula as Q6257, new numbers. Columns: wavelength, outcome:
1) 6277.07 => 32.86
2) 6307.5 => 37.62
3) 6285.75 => 38.24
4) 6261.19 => 26.33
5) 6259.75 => 27.35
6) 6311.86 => 46.81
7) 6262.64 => 34.8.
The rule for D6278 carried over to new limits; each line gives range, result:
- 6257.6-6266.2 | 26.33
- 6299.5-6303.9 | 39.29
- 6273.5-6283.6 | 31.04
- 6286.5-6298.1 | 37.09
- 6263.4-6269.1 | 33.48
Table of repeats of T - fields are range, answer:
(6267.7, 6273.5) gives 39.31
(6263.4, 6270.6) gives 36.97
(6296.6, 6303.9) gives 45.37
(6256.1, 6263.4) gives 34.8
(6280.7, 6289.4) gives 41.47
